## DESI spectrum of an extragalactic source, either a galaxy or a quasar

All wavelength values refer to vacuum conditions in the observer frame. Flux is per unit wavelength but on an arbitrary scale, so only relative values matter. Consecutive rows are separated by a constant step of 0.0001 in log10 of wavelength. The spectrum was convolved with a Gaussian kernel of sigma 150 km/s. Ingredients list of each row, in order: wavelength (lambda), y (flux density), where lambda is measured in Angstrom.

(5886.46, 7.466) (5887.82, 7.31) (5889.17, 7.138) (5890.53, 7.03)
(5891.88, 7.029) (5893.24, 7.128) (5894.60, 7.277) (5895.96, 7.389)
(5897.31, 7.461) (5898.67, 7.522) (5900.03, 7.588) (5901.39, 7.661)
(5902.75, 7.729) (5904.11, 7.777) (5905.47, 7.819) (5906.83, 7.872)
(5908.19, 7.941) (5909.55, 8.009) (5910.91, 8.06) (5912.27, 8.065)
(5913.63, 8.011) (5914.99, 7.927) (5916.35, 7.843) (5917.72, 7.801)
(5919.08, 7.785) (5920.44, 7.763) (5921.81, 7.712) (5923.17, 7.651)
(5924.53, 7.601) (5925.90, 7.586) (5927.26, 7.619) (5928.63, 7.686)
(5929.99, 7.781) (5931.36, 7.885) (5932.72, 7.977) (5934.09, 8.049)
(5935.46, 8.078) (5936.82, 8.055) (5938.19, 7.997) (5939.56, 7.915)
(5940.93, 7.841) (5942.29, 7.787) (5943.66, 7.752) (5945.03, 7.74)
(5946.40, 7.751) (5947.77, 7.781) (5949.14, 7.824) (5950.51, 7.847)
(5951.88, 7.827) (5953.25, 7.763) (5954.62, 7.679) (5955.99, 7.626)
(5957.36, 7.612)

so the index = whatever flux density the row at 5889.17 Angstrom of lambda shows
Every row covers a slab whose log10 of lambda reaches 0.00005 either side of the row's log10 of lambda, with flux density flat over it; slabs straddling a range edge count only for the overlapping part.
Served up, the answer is 7.138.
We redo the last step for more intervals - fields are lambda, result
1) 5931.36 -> 7.885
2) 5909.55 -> 8.009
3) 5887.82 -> 7.31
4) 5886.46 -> 7.466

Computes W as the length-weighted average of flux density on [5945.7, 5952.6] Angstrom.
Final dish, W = 7.8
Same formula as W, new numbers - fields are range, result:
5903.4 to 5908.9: 7.85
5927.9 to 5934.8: 7.87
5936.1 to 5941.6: 7.95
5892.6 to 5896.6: 7.25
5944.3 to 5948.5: 7.75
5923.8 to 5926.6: 7.6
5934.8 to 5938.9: 8.05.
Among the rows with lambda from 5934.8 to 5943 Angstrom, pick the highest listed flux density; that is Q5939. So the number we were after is 8.078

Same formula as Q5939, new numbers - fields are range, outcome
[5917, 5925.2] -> 7.801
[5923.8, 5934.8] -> 8.049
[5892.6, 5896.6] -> 7.389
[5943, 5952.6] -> 7.847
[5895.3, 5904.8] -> 7.777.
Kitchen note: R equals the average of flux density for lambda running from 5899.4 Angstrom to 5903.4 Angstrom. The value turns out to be 7.66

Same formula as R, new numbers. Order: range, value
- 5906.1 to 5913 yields 7.99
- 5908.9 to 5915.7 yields 8.02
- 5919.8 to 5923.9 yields 7.71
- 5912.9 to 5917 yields 7.94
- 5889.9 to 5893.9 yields 7.07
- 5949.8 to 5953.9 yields 7.81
